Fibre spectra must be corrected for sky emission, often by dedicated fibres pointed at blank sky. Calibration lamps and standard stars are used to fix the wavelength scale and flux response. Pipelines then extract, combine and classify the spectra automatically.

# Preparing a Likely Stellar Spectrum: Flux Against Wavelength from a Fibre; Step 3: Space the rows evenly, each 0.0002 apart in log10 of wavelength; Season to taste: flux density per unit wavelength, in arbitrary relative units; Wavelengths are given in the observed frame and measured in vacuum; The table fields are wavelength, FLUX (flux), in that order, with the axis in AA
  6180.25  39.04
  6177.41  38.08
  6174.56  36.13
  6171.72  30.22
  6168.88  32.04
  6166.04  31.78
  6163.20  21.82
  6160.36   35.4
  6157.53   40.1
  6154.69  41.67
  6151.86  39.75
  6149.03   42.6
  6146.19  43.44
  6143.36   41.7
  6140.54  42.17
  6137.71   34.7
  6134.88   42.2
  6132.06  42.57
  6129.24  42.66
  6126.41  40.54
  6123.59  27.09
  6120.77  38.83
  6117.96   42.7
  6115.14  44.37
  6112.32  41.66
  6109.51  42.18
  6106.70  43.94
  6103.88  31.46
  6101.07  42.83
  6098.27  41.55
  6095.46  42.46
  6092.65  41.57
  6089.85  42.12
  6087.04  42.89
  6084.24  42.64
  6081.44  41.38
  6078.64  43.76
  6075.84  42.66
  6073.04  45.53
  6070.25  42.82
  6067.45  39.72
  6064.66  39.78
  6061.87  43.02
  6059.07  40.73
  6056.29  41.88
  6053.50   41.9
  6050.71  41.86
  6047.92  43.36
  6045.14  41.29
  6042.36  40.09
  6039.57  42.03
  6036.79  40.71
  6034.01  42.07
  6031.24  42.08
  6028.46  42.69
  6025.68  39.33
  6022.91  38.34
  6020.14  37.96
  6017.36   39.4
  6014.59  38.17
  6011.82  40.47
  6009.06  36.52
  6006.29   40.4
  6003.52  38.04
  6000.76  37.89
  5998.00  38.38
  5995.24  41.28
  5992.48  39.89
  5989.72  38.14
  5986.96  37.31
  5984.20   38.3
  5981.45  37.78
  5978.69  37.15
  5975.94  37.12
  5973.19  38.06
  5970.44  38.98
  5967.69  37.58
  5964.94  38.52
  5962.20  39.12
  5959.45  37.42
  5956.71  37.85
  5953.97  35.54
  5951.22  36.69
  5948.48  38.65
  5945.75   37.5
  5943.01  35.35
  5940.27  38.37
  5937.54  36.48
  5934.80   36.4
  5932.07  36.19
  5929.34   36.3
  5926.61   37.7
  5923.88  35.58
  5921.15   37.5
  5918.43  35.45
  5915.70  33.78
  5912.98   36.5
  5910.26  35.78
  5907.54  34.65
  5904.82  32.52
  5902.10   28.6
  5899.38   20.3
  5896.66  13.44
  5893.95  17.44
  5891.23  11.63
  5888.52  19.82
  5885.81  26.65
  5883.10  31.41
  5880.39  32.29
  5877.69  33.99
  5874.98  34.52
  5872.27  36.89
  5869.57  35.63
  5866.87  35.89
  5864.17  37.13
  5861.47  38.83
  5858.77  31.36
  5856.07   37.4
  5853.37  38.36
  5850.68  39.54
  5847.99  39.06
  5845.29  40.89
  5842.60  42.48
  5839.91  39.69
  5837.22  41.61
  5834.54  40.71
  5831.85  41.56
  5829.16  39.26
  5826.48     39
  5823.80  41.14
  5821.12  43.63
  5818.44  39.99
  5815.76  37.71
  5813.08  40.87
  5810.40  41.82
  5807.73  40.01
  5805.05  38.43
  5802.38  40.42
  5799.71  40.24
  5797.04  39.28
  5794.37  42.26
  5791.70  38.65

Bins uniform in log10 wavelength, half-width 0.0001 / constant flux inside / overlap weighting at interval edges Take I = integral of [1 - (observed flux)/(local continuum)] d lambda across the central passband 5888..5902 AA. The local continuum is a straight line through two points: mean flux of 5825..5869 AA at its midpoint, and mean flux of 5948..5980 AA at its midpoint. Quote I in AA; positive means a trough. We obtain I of 7.6 AA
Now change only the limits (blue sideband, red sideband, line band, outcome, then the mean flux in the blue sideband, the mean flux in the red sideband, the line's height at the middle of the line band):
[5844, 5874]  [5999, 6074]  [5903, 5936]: 2.5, 37.3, 40.6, 38.4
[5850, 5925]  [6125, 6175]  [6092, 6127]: -3.0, 31.4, 37.9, 36.9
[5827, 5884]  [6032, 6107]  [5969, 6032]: 2.4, 37.6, 41.7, 40.4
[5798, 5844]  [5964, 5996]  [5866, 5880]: 1.6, 40.5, 38.3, 39.8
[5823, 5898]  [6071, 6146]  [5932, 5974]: -0.8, 34.1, 41.1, 36.7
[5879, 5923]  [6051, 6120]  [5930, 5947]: -3.2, 28.1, 41.9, 30.9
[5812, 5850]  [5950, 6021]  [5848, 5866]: 1.3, 40.5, 38.2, 40.1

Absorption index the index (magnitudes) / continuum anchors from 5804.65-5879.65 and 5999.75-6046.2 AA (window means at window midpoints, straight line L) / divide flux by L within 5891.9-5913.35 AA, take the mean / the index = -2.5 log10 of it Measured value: 0.42 mag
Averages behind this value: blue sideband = 38.8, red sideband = 39.9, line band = 26.5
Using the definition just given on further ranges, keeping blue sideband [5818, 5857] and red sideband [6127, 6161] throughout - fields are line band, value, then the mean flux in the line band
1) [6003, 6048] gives 0.01 mag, 40.1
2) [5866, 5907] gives 0.42 mag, 27.4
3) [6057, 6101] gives -0.04 mag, 42.2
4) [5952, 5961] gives 0.10 mag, 36.9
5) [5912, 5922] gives 0.14 mag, 35.7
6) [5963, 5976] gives 0.06 mag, 38.2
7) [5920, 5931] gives 0.11 mag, 36.7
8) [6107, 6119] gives -0.05 mag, 42.8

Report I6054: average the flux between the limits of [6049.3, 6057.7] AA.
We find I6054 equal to 41.9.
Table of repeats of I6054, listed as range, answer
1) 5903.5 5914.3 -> 34.9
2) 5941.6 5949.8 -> 37.2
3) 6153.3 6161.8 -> 39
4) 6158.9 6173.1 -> 30.3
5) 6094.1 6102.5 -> 42.3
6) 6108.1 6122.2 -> 41.9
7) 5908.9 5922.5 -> 35.8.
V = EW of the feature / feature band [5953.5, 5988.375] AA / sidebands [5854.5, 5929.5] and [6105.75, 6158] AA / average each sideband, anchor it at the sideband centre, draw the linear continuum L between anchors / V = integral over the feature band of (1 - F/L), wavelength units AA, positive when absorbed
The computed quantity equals -3.4 AA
